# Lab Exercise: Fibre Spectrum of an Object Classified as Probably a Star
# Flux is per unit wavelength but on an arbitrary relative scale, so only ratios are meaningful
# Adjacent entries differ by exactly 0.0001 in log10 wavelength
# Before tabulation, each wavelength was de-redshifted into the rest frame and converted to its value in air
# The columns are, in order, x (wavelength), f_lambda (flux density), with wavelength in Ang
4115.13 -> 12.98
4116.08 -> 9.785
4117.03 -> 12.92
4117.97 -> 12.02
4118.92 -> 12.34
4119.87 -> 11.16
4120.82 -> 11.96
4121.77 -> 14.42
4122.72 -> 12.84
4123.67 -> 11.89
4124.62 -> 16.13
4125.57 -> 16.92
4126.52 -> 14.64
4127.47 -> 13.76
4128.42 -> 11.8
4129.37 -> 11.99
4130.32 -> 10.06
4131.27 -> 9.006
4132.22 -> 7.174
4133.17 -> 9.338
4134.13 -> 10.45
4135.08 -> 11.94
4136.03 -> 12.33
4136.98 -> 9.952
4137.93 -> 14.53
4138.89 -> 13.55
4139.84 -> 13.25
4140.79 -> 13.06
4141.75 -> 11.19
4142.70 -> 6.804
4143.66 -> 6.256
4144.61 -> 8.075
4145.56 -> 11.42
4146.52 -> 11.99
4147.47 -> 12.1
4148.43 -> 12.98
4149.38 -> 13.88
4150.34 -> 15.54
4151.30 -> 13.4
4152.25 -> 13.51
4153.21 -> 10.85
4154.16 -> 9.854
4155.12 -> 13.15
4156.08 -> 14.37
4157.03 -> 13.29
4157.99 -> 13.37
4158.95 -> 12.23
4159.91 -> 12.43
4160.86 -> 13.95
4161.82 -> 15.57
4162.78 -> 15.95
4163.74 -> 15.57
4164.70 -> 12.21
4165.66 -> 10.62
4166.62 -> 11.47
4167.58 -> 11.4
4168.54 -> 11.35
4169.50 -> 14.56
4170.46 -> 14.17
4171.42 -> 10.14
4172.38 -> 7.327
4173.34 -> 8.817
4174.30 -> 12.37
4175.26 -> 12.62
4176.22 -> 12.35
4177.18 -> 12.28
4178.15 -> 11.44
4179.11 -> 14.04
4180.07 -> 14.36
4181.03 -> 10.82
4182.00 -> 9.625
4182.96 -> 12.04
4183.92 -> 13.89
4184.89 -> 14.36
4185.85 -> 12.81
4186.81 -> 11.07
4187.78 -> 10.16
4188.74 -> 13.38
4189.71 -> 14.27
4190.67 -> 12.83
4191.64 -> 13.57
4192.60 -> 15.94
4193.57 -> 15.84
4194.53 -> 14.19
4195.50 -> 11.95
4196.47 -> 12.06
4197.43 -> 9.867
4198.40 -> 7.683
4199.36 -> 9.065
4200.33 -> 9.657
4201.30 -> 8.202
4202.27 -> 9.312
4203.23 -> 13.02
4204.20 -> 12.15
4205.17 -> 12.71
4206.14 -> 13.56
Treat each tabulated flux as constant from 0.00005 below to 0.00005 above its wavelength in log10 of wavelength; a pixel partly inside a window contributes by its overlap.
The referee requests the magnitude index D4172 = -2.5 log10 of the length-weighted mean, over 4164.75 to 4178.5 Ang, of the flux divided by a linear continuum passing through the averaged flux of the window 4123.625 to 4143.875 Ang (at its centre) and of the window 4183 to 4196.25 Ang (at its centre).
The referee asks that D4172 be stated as 0.12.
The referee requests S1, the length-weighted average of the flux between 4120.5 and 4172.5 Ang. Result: 12.3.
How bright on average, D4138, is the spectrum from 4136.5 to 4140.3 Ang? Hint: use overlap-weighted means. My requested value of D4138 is 12.8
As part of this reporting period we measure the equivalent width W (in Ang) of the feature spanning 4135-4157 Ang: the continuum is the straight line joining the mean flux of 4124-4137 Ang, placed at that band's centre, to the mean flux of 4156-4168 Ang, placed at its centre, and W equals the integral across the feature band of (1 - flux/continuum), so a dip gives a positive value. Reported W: 1.1 Ang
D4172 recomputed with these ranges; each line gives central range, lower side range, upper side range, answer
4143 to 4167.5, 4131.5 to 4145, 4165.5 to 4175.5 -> -0.14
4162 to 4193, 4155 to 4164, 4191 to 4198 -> 0.10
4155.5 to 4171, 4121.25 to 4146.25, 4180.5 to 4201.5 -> -0.12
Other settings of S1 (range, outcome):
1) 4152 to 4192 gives 12.5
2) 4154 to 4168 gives 13.1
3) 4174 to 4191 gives 12.5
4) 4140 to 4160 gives 11.9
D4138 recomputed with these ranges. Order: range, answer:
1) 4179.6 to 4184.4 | 12.1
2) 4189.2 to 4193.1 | 14.1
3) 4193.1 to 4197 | 13.5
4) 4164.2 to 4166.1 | 11.5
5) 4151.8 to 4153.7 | 12.2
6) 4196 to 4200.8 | 9.67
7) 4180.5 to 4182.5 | 10.3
